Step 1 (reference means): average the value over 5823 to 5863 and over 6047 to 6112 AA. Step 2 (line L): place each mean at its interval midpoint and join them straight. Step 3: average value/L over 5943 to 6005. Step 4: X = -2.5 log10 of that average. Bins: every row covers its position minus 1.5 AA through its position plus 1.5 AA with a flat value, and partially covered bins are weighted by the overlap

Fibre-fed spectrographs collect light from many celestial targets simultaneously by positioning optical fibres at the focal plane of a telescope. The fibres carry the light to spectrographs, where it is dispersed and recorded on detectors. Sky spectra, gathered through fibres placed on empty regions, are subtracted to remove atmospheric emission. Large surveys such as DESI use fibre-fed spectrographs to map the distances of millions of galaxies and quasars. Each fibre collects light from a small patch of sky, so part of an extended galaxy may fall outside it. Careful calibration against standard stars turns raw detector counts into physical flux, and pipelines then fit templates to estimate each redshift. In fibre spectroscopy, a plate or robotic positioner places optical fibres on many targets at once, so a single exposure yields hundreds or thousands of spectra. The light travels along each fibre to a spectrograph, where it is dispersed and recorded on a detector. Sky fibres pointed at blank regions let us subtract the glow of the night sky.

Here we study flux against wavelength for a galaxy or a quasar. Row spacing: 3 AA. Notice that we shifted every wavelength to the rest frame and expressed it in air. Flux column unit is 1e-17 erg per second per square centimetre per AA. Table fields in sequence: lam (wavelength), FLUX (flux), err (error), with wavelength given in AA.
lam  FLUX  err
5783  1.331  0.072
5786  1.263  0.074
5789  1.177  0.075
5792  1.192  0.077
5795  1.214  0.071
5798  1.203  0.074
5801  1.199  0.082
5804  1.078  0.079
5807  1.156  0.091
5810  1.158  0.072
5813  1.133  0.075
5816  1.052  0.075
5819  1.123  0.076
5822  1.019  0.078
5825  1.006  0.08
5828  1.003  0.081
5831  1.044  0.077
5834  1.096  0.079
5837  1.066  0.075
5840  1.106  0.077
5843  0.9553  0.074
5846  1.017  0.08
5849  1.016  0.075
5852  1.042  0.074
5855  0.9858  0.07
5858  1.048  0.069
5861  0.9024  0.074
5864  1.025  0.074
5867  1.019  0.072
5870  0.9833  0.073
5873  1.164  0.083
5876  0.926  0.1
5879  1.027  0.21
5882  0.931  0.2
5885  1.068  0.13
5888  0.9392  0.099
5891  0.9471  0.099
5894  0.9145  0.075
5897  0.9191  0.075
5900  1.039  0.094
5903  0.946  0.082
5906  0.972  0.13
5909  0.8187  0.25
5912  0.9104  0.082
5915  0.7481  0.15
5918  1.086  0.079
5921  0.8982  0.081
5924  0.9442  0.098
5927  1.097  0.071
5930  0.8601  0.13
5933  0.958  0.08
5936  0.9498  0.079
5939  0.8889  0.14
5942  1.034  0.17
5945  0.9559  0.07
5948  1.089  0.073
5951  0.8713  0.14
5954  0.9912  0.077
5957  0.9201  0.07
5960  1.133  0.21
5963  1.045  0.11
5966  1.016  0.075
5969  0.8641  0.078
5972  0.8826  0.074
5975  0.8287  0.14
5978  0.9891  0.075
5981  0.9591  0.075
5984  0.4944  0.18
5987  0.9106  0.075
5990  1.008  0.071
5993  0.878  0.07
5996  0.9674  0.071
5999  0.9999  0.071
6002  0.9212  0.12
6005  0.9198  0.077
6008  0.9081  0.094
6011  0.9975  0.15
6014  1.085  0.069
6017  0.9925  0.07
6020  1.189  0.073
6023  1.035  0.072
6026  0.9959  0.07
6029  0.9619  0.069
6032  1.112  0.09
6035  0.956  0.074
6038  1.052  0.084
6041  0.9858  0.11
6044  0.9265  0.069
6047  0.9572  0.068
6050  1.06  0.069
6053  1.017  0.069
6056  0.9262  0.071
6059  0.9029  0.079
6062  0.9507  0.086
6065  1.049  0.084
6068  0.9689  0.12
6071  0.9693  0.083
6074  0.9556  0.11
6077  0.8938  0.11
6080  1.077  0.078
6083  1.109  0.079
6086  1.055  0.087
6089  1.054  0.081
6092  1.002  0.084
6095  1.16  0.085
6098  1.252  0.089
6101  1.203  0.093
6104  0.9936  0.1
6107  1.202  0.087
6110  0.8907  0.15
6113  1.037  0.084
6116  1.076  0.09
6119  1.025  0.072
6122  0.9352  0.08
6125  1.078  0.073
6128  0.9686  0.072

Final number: 0.10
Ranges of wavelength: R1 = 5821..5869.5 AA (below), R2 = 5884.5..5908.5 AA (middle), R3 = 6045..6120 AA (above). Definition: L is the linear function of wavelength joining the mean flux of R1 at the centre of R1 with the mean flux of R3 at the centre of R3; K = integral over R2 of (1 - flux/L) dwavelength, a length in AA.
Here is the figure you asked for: 1.5 AA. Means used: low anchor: 1.02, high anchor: 1.03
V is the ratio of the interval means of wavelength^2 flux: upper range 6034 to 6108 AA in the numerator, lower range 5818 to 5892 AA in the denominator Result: 1.1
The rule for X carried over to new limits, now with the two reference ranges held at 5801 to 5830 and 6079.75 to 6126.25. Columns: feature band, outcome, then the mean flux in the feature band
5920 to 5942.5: 0.14 mag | 0.951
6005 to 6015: 0.10 mag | 0.981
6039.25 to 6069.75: 0.11 mag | 0.975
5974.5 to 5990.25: 0.25 mag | 0.856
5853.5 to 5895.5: 0.10 mag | 0.991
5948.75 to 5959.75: 0.13 mag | 0.962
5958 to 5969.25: 0.05 mag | 1.03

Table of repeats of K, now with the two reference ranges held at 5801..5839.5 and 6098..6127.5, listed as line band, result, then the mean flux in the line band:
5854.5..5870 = 1.2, 0.995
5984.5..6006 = 2.9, 0.923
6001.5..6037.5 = 1.9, 1.01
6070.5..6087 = 0.8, 1.01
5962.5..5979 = 2.2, 0.93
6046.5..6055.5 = 0.5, 1.01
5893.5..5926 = 4.4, 0.93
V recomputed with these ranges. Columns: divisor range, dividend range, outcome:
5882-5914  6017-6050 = 1.13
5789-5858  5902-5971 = 0.92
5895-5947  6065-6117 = 1.18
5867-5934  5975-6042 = 1.04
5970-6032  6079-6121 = 1.17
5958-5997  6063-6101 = 1.18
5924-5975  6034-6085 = 1.06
